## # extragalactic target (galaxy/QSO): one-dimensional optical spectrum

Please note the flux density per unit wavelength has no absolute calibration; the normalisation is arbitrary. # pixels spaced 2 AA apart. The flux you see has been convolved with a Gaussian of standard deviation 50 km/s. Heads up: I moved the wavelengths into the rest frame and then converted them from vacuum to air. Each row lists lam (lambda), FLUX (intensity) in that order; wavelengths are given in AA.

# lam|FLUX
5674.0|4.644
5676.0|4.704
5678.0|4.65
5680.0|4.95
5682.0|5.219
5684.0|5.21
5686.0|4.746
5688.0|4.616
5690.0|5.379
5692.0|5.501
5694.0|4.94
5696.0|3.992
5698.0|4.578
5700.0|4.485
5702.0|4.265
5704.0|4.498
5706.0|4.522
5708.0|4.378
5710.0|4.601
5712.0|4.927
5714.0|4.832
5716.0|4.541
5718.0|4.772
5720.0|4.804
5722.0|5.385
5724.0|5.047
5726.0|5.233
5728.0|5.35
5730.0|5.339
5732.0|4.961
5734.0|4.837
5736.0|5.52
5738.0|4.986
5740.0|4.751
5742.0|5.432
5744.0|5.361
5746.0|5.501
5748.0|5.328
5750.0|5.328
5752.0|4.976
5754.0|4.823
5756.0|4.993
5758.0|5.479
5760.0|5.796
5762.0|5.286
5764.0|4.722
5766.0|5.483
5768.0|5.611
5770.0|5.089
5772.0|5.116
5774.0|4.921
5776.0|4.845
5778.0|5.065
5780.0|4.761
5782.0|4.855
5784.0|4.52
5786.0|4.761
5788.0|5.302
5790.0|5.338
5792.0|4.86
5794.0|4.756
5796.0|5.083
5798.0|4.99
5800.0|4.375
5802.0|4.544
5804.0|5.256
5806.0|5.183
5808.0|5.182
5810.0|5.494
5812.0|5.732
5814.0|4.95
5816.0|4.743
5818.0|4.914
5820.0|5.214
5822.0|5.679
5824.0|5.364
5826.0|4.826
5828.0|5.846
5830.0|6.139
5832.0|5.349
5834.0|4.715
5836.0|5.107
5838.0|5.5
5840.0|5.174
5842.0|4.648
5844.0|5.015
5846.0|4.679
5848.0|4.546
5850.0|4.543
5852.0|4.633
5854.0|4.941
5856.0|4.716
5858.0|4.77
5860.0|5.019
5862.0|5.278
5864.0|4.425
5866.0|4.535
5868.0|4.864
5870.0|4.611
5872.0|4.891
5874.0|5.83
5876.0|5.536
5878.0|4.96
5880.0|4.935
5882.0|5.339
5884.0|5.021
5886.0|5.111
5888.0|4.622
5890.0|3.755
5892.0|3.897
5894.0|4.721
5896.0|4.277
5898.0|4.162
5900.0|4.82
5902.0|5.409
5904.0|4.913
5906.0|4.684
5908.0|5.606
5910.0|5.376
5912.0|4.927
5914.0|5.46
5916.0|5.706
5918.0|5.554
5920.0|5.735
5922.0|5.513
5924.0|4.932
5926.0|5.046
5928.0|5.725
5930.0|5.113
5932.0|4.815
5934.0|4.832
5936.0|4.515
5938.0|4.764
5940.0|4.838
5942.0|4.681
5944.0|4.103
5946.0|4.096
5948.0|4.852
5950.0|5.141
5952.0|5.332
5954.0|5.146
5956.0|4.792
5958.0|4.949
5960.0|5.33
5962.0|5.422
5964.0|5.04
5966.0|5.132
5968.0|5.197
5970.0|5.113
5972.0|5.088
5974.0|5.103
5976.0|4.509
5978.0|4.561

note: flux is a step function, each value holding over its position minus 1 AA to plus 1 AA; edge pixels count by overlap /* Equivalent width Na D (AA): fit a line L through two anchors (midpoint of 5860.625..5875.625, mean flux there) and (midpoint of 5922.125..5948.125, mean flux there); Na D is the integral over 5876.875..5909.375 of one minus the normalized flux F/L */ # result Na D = 0.82 AA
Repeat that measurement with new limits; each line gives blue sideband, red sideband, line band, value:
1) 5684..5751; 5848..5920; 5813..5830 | -1.12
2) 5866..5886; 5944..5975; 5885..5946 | 1.74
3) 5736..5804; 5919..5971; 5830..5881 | 0.88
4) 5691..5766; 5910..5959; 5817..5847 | -1.23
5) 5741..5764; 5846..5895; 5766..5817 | 0.98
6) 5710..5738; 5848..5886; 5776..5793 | 0.19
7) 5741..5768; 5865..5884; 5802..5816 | -0.07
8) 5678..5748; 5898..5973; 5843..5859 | 0.89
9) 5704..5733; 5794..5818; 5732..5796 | -1.85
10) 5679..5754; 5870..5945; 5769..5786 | 0.23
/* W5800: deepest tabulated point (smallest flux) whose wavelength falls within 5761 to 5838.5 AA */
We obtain 4.375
